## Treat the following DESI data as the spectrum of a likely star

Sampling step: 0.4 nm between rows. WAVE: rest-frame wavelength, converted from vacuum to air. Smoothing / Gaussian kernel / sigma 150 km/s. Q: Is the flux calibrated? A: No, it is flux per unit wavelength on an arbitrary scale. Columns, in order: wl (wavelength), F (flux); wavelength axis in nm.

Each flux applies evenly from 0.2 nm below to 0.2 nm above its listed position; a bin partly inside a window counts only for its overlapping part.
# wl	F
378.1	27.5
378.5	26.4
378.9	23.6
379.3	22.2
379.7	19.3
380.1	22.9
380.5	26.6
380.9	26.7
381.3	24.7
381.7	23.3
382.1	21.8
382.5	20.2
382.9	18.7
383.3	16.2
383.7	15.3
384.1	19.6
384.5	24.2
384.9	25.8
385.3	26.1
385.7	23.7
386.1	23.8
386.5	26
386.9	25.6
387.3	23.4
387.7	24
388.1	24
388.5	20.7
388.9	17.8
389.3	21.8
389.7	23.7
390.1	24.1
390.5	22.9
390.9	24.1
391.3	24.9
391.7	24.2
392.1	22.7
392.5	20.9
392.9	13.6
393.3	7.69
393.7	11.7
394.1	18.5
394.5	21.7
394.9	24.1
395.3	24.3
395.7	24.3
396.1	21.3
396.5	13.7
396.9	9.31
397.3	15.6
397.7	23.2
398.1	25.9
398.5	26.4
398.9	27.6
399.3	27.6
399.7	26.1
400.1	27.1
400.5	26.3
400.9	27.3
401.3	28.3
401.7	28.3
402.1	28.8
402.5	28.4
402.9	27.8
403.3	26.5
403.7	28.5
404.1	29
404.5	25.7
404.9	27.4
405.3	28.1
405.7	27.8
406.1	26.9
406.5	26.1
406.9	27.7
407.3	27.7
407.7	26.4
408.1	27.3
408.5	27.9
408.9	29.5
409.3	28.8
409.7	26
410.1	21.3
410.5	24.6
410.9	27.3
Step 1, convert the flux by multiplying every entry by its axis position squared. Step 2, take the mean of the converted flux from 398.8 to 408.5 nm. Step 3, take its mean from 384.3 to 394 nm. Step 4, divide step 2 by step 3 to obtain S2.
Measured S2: 1.3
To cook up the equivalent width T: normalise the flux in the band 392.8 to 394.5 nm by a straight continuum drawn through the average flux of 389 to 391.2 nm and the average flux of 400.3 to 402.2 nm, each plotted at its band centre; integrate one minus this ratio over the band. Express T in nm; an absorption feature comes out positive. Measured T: 0.74 nm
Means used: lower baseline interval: 23.1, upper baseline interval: 27.7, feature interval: 13.9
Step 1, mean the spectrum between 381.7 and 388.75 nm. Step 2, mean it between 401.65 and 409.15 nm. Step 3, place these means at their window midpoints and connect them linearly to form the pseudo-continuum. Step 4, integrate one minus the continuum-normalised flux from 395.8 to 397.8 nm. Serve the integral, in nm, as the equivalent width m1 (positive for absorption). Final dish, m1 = 0.685 nm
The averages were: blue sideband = 22.3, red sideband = 27.7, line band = 16.7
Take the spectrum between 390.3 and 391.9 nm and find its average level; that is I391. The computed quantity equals 24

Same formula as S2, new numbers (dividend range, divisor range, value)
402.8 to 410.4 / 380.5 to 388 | 1.33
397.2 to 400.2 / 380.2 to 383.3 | 1.21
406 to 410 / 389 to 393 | 1.33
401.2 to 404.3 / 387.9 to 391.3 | 1.34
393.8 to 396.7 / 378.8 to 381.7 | 0.95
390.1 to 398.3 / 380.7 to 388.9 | 0.92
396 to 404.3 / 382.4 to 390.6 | 1.20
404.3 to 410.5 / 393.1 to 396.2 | 1.50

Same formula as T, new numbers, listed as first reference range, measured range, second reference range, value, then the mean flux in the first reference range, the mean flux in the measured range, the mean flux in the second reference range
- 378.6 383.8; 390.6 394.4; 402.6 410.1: 0.844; 21.9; 18.9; 27.4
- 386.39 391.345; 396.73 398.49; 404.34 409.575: 0.403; 23.2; 19.5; 27.5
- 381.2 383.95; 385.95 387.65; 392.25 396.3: -0.451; 19.9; 24.7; 18.9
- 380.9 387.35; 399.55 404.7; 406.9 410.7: -0.407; 22.5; 27.6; 26.7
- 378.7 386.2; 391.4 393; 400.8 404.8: 0.250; 22.3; 21.1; 27.9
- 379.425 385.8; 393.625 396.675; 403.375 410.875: 0.535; 22.2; 20.3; 27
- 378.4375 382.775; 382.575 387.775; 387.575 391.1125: 0.106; 23.3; 22.4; 22.5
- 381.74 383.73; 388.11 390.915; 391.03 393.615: -0.484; 19.1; 22.2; 18.8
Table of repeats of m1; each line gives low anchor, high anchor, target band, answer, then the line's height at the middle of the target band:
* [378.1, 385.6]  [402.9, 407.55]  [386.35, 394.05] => 0.97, 24.3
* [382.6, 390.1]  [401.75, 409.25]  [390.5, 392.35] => -0.01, 23.7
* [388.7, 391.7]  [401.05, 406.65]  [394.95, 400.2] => 0.63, 25.5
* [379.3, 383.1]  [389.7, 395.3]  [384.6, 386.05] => -0.21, 21.8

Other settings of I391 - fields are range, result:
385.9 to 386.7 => 24.9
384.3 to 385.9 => 24.9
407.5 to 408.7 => 27.2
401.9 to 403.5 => 27.9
